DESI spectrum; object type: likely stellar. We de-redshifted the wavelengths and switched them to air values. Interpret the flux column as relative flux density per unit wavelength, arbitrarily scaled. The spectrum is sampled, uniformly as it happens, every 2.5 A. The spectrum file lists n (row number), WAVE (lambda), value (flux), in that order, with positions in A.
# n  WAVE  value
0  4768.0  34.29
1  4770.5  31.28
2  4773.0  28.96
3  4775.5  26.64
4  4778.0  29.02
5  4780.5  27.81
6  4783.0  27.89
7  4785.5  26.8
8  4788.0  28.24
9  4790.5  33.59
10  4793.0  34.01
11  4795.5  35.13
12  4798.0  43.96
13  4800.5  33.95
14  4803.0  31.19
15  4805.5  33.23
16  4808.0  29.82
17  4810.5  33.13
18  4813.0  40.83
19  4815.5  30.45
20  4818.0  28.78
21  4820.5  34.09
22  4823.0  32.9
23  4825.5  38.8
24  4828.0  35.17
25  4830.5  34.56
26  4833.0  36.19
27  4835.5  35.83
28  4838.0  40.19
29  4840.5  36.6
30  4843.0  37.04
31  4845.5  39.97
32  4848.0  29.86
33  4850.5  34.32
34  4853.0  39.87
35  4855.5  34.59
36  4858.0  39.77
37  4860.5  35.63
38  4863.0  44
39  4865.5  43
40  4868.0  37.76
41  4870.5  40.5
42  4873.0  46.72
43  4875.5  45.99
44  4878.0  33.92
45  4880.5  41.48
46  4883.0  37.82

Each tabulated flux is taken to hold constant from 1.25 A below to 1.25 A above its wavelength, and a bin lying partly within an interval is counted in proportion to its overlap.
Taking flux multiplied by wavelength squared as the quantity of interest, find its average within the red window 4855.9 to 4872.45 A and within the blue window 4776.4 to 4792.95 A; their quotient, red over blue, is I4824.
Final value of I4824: 1.42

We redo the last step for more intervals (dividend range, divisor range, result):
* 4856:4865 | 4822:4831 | 1.13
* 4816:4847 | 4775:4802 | 1.15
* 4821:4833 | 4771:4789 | 1.29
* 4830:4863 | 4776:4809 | 1.18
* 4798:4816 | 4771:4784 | 1.22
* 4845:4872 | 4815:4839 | 1.11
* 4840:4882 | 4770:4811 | 1.28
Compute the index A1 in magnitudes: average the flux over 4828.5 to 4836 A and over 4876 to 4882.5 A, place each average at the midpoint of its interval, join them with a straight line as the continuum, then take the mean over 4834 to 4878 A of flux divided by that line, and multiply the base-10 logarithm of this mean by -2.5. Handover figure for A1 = -0.05 mag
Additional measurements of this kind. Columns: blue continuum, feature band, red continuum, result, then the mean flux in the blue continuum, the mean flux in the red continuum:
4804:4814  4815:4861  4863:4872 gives 0.06 mag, 34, 41.1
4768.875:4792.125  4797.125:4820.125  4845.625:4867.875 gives -0.05 mag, 29.1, 37.8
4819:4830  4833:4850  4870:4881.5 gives 0.02 mag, 35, 41.8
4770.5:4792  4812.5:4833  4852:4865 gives 0.00 mag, 28.8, 39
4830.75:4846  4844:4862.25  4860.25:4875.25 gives 0.09 mag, 37.3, 42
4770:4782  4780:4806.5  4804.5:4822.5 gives -0.06 mag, 28.6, 32.9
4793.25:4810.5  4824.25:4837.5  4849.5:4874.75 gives 0.02 mag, 34.4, 39.8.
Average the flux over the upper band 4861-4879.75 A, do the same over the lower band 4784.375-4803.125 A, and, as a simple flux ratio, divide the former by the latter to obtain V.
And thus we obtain 1.24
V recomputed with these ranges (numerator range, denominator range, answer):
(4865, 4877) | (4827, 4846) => 1.16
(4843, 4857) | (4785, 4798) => 1.09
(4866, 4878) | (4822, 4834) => 1.18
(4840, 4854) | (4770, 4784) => 1.27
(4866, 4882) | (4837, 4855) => 1.12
